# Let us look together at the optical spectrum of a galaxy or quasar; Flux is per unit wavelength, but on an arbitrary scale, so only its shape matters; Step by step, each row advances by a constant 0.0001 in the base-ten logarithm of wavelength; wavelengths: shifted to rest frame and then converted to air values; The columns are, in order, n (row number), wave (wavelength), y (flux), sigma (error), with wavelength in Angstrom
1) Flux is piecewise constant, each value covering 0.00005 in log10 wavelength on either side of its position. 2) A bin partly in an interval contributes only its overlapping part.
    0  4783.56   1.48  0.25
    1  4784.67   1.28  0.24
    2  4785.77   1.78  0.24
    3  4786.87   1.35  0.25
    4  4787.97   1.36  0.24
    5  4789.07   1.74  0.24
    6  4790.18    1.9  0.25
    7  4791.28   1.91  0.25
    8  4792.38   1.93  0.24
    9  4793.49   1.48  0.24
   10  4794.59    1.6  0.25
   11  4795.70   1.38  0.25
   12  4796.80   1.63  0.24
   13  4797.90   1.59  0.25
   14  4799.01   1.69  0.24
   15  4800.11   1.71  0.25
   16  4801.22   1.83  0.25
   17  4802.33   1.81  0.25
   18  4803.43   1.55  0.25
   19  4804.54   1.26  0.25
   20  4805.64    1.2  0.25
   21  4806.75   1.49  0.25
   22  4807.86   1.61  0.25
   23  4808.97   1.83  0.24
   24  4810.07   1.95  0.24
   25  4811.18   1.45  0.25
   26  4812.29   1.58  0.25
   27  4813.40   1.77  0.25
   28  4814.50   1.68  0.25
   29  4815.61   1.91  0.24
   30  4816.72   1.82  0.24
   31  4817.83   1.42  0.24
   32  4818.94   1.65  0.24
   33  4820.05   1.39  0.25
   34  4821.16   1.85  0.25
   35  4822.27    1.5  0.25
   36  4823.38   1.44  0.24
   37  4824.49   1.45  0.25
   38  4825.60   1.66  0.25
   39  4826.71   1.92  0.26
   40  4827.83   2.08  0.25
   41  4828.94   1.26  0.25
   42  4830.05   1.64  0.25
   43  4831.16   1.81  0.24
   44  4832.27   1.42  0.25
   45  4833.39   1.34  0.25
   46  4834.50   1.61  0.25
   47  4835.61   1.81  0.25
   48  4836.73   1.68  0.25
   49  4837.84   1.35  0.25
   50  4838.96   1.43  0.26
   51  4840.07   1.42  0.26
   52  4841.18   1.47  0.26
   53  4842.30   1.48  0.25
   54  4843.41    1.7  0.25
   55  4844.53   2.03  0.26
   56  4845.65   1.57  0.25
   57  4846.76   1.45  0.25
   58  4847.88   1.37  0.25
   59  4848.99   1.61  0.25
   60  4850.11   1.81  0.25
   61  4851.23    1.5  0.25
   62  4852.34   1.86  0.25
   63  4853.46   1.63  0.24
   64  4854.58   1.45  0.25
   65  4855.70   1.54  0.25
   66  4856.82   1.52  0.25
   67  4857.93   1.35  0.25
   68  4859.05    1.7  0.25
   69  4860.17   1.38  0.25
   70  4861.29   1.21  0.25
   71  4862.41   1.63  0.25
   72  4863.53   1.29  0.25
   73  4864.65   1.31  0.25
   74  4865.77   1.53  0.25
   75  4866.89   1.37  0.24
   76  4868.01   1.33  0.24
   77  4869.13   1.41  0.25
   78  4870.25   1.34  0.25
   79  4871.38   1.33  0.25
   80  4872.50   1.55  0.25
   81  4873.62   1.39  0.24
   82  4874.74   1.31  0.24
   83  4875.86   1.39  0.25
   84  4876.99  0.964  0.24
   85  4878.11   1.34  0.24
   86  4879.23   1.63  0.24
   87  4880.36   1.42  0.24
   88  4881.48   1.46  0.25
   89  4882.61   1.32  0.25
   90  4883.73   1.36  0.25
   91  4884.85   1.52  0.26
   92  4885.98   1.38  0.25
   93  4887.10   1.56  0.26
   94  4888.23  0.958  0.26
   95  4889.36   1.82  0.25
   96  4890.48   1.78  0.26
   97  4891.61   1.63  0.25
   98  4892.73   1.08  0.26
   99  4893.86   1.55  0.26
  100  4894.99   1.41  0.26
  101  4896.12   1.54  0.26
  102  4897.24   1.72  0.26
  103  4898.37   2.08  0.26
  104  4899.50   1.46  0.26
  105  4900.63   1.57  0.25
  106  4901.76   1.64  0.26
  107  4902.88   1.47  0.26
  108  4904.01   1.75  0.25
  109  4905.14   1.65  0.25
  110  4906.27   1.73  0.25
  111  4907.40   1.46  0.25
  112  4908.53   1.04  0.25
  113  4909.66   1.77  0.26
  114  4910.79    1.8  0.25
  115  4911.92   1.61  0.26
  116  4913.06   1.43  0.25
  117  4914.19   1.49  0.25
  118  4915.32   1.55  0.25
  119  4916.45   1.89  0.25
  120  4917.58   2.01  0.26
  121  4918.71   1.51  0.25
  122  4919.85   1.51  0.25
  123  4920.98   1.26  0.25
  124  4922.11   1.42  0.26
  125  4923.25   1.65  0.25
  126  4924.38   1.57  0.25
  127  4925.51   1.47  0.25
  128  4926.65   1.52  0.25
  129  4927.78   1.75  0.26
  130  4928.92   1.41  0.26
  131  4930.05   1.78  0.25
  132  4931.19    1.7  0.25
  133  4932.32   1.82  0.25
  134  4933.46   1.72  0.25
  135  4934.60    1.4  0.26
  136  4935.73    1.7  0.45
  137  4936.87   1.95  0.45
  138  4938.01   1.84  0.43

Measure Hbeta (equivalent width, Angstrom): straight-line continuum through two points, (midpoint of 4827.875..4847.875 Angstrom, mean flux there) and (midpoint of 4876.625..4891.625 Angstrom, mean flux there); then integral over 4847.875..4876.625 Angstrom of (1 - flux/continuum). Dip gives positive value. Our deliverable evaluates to 0.7 Angstrom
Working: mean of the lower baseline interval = 1.57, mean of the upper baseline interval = 1.44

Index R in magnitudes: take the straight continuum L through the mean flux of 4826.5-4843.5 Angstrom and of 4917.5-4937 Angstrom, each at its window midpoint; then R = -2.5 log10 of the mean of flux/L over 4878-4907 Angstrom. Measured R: 0.04 mag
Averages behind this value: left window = 1.58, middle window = 1.53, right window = 1.6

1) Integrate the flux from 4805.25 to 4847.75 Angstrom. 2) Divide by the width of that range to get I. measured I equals 1.61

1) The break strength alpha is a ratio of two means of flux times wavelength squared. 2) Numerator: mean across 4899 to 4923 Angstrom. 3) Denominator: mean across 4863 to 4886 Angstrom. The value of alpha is 1.2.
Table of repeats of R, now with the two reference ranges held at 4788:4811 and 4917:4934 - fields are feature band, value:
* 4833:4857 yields 0.037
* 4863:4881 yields 0.184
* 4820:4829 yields -0.008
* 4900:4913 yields 0.020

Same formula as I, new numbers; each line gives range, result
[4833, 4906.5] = 1.5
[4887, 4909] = 1.55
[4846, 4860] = 1.56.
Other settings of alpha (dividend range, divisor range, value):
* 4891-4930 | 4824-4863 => 1.03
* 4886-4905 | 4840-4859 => 1.01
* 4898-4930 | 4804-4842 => 1.04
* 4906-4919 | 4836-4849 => 1.07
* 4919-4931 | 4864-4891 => 1.11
